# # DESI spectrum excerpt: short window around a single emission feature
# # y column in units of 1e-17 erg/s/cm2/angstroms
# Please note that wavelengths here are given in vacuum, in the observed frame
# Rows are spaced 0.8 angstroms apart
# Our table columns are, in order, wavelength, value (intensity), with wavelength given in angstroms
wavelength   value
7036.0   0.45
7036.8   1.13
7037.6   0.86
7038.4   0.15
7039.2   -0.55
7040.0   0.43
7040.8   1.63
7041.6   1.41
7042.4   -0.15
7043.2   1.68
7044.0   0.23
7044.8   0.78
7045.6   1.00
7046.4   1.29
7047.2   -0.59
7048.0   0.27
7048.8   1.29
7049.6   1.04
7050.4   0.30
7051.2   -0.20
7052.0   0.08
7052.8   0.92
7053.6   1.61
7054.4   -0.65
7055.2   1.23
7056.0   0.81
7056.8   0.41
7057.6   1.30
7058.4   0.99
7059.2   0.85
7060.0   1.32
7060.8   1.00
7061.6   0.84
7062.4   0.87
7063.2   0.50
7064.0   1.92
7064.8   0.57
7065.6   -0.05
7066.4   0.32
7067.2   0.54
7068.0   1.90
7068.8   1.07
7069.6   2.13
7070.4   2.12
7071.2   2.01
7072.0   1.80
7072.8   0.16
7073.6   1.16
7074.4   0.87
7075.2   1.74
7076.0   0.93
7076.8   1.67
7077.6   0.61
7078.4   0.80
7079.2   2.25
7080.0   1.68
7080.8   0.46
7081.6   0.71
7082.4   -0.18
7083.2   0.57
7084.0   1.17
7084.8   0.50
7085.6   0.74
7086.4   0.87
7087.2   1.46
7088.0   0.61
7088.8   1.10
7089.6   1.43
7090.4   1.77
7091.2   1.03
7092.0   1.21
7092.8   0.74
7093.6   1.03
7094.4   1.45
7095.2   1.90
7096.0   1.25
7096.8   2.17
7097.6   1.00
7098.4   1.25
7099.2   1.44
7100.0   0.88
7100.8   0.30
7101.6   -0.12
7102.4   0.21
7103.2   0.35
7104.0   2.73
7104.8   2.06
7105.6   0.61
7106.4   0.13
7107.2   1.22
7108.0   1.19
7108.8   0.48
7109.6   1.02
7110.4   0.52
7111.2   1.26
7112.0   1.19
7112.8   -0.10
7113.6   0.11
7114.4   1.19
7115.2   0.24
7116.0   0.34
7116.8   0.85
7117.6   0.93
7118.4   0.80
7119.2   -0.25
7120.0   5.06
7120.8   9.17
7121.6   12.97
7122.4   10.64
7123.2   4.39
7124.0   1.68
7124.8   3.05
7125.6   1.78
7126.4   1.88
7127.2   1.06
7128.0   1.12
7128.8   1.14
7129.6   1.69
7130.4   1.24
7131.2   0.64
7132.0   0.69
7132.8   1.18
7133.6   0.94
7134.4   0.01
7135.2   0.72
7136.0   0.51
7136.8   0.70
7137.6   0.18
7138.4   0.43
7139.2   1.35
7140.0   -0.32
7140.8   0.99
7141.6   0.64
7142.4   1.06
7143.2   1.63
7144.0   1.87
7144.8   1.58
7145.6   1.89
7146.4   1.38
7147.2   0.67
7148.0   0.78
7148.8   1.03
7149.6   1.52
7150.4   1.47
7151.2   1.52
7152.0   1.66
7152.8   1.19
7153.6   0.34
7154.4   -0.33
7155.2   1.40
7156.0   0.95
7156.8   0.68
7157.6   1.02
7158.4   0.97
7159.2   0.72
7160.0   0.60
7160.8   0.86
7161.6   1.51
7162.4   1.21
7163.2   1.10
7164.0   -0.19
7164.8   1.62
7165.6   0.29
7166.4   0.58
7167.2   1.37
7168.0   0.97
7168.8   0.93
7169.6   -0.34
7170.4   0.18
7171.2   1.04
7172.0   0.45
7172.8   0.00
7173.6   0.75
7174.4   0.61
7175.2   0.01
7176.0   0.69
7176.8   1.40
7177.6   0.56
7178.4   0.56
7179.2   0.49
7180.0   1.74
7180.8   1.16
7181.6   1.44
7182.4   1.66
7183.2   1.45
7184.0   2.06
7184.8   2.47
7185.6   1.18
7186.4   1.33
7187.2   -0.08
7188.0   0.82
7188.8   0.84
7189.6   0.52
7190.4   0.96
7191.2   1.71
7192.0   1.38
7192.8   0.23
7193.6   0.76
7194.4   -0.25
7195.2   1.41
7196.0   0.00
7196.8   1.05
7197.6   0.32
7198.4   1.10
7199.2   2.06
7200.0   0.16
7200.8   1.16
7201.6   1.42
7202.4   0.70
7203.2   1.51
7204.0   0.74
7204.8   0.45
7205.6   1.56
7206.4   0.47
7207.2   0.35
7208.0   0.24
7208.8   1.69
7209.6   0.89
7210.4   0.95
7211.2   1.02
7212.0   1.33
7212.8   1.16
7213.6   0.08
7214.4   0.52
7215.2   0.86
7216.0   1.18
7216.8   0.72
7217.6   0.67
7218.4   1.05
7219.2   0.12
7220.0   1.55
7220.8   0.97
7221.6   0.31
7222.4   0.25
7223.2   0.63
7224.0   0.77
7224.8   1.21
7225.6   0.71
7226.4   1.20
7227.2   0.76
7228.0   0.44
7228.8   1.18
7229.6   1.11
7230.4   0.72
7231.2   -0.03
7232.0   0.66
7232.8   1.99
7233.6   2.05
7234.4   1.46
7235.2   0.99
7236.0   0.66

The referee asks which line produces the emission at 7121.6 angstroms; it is H-alpha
